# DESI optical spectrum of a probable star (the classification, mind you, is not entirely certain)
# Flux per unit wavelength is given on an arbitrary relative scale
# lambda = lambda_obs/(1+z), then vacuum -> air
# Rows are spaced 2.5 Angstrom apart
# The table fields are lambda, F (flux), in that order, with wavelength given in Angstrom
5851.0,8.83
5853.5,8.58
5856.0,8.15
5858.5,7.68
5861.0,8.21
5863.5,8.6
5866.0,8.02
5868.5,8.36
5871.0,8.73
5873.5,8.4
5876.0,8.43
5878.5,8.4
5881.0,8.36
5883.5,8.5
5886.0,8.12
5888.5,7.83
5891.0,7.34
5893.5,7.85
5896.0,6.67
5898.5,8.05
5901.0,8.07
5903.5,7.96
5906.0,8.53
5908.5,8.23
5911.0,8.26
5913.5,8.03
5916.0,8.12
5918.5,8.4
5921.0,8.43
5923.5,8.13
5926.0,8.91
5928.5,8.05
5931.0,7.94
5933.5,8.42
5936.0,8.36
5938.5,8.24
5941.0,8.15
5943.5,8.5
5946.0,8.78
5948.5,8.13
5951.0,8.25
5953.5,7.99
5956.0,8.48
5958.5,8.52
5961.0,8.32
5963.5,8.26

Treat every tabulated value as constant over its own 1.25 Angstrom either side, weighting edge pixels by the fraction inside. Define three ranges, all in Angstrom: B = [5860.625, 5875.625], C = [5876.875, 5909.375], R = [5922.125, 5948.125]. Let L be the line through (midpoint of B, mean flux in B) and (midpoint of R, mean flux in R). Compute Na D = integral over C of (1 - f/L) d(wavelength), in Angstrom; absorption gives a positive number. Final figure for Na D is 1.5 Angstrom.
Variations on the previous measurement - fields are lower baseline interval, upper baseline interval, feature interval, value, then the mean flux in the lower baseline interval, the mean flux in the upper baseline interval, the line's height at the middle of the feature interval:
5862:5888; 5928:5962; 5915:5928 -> -0.09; 8.37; 8.3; 8.33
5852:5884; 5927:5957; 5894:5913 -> 0.79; 8.34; 8.28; 8.31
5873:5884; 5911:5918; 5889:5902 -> 1.07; 8.41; 8.14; 8.29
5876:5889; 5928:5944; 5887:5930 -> 1.09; 8.28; 8.23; 8.26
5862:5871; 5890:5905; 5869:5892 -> -0.52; 8.38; 7.68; 8.06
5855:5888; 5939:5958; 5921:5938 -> 0.03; 8.29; 8.33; 8.32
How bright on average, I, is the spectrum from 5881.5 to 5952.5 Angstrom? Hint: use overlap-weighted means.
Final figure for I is 8.15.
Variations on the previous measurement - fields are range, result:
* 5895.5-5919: 8.06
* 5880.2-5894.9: 7.98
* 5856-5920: 8.13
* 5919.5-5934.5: 8.31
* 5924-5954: 8.31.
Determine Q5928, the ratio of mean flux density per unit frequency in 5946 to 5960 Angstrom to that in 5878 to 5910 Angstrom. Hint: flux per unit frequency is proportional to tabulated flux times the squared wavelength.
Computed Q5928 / 1.06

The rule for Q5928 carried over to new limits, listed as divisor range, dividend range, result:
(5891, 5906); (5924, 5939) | 1.08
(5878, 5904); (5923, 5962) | 1.07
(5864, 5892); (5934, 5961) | 1.04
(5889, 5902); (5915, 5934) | 1.10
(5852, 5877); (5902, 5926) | 1.01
